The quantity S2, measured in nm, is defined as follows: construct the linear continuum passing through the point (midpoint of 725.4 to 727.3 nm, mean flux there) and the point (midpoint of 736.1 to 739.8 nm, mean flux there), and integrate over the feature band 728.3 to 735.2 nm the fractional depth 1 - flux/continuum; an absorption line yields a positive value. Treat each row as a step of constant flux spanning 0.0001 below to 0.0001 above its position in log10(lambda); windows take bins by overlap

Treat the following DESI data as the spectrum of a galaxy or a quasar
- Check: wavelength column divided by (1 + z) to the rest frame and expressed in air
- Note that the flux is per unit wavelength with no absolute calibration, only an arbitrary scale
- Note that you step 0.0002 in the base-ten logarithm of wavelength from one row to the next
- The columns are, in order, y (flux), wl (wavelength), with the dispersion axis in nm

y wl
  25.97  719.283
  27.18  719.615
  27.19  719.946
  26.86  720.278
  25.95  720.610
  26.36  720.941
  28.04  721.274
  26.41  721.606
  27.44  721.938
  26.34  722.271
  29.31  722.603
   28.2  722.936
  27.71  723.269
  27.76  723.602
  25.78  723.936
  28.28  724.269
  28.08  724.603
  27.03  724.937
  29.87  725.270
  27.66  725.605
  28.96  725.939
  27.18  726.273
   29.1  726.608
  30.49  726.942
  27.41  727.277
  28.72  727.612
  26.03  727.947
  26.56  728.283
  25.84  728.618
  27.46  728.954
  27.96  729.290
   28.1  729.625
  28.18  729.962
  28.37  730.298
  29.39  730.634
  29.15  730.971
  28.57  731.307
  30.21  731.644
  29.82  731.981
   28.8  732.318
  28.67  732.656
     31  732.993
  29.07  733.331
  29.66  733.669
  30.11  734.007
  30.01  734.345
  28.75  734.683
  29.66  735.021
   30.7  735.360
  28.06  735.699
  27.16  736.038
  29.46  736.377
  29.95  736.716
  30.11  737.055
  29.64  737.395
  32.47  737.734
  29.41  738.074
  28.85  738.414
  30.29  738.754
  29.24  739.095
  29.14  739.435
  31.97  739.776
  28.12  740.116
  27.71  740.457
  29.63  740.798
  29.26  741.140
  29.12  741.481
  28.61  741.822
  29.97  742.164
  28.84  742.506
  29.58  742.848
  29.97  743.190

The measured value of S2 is 0.07 nm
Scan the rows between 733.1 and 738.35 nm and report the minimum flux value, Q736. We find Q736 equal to 27.16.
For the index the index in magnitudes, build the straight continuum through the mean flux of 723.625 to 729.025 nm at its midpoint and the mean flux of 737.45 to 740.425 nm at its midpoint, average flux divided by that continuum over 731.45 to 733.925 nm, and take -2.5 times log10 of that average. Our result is -0.03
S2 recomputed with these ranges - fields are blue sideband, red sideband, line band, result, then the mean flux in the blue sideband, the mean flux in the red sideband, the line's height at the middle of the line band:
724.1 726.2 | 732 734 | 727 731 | 0.151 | 28.3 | 29.5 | 28.9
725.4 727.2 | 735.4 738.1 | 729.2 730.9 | 0.030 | 28.6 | 29.6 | 29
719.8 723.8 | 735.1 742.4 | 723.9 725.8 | -0.018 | 27.3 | 29.5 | 27.7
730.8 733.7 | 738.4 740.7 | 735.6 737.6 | 0.016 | 29.4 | 29.4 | 29.4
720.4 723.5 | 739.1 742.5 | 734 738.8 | -0.134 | 27.3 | 29.3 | 28.8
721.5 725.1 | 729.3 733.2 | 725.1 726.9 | -0.042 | 27.5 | 29.1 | 28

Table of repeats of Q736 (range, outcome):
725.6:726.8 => 27.18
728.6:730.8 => 25.84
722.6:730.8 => 25.78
